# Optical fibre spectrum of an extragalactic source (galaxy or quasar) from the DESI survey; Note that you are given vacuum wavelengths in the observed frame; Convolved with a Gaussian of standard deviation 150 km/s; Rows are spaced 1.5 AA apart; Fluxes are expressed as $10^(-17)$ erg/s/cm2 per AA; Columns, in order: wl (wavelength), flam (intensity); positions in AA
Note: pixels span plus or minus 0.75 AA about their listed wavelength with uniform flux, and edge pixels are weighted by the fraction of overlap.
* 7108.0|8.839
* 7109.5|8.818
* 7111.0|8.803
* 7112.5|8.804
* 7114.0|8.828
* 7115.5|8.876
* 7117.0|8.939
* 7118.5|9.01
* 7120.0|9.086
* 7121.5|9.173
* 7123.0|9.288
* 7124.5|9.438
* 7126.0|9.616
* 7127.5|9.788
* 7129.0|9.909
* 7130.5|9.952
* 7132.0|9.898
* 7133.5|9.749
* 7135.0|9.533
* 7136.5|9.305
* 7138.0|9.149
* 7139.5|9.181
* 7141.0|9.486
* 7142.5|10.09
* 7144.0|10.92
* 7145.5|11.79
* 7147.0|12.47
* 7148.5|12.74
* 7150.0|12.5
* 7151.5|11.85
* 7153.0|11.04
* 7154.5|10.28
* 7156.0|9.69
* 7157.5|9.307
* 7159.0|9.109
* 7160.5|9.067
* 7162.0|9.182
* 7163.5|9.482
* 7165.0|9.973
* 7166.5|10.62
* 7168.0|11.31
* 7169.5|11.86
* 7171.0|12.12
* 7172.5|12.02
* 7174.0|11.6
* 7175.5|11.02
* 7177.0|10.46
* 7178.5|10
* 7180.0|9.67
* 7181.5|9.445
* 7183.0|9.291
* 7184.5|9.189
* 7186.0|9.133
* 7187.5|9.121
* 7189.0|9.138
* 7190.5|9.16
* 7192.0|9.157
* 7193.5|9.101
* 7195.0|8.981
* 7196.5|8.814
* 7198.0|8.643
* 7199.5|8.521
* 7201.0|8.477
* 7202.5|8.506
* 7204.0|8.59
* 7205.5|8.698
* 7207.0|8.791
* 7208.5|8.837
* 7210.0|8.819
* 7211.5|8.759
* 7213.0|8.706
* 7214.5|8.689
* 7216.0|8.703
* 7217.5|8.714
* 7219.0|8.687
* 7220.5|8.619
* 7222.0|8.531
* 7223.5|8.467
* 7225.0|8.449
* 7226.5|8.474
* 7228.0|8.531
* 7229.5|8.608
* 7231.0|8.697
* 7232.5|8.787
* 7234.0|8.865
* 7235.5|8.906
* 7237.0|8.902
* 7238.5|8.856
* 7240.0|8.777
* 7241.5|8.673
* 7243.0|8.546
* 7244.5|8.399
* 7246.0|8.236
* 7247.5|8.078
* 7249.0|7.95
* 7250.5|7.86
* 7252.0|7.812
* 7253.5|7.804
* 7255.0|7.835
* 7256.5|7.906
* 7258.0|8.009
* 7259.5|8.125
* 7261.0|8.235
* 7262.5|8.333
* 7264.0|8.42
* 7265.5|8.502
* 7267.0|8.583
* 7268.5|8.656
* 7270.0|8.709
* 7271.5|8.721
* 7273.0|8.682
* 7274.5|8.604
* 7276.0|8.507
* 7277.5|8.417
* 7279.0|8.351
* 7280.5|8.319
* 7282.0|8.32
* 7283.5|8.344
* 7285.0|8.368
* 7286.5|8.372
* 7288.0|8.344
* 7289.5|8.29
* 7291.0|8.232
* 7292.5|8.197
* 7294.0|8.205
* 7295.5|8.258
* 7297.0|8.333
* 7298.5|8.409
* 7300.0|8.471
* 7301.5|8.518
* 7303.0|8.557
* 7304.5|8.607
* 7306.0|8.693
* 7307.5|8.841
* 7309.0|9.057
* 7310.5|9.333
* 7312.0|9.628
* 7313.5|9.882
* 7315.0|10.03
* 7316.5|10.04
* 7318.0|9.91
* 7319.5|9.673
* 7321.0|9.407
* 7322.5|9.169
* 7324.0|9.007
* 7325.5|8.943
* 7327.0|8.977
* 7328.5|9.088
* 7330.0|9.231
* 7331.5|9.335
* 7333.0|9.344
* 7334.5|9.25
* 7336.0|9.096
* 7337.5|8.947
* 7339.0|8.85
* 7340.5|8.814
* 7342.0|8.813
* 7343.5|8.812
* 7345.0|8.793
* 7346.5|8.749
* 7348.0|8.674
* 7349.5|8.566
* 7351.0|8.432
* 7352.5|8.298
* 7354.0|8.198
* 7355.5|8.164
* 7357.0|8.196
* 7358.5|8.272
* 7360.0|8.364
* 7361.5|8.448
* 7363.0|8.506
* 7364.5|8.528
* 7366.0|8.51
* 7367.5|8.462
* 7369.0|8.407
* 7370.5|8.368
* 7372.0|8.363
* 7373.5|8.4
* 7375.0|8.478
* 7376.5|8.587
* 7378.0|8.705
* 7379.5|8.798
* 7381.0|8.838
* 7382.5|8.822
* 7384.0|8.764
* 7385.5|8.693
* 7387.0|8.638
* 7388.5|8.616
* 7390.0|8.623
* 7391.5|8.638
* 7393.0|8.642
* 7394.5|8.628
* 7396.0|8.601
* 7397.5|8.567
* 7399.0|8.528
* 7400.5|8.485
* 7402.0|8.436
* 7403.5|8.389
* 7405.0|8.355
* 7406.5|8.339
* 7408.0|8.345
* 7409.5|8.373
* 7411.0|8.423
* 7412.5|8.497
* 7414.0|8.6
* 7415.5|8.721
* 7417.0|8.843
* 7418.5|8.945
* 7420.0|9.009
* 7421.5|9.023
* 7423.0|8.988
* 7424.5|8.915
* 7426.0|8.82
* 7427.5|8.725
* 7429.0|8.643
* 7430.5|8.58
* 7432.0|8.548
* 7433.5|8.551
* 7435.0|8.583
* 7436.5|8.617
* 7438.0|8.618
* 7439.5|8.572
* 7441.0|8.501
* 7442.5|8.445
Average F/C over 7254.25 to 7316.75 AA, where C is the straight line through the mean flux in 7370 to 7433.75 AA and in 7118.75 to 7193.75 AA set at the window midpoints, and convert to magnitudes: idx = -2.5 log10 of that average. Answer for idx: 0.092 mag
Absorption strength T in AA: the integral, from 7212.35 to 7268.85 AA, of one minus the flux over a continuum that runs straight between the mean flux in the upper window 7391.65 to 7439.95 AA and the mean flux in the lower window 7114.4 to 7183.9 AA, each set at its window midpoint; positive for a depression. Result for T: 7.02 AA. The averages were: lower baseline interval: 10.2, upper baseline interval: 8.62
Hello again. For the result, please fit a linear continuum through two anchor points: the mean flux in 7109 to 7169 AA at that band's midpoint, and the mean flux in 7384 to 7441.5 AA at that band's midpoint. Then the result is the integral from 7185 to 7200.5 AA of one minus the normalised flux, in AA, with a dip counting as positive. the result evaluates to 1.11 AA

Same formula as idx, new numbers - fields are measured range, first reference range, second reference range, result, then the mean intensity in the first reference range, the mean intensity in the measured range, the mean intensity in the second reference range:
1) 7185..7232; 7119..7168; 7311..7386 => 0.11 mag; 10.1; 8.75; 8.85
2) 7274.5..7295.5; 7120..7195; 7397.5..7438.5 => 0.13 mag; 10.1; 8.34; 8.62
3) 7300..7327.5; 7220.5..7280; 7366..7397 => -0.09 mag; 8.43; 9.22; 8.6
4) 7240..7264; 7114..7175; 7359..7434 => 0.17 mag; 10.2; 8.15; 8.6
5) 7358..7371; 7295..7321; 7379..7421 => 0.05 mag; 9.09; 8.43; 8.61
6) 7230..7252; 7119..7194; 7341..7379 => 0.11 mag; 10.1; 8.51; 8.49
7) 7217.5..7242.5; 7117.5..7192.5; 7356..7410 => 0.11 mag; 10.1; 8.68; 8.52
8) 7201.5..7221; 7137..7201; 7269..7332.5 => 0.12 mag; 10.1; 8.7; 8.82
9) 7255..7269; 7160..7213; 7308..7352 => 0.13 mag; 9.58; 8.28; 9.16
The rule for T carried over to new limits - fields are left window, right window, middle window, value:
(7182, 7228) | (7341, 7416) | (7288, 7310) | 0.4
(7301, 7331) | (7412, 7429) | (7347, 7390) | 2.5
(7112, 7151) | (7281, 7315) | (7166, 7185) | -2.2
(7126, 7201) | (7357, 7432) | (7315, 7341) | -0.7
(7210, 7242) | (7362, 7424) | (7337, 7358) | 0.1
